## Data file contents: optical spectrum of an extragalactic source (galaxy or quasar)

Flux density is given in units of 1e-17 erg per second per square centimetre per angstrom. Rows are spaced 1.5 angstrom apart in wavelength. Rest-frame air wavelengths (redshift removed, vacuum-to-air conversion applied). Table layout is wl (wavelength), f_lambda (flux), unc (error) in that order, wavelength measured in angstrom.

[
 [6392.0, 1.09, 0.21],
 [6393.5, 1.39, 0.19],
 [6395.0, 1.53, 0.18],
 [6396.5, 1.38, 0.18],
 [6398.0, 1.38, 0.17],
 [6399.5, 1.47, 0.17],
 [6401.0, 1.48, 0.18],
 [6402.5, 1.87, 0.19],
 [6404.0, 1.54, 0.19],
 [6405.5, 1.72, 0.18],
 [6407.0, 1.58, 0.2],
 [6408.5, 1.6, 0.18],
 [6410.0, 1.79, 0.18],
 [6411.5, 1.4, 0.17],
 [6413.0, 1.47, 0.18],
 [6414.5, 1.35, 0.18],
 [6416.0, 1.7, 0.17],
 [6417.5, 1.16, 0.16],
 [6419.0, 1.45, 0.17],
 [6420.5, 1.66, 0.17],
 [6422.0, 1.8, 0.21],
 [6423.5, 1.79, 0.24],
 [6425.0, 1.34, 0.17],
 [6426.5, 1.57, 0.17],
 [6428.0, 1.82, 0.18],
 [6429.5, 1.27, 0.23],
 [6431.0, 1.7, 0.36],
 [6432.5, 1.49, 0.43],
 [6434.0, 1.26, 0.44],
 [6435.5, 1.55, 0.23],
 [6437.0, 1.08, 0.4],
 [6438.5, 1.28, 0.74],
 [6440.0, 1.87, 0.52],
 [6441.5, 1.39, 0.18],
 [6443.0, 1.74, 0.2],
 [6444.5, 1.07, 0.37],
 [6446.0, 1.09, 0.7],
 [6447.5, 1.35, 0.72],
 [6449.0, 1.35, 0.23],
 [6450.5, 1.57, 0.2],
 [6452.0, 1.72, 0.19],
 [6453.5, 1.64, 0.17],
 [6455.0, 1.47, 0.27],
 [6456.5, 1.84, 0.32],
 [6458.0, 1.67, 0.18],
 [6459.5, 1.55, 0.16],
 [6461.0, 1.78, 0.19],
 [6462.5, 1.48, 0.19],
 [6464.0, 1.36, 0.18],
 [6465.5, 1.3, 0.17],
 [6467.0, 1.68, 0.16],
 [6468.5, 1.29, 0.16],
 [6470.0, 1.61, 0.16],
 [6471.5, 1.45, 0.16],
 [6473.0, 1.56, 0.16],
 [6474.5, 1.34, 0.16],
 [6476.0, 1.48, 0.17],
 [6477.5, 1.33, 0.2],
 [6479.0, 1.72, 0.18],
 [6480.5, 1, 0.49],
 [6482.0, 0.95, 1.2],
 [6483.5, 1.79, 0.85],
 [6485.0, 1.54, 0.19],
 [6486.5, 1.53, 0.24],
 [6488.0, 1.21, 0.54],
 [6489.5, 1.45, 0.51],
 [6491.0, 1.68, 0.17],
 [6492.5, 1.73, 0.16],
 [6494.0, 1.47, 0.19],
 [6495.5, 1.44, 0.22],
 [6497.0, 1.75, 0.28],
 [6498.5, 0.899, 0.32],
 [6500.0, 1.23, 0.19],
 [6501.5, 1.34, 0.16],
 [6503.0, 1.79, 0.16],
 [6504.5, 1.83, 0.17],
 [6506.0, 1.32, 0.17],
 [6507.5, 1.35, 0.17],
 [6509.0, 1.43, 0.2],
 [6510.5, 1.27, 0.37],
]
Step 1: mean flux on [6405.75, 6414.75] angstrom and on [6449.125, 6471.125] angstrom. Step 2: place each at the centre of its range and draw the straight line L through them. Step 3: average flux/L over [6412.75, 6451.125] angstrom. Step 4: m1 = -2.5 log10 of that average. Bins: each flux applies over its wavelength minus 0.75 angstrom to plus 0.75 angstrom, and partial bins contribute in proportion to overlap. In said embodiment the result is 0.06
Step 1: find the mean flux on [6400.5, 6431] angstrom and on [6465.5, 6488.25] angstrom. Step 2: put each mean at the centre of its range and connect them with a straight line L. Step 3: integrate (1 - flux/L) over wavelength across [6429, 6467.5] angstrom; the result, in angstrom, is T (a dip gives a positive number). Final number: 0.35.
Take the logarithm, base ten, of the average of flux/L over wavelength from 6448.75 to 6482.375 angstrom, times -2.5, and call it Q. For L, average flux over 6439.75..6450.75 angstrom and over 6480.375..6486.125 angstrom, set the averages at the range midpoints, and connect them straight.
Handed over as -0.081 mag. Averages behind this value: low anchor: 1.4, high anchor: 1.37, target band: 1.49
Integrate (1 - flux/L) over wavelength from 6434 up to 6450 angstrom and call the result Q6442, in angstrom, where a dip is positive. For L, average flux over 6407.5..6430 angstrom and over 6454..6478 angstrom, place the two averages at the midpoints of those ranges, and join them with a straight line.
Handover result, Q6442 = 1.6 angstrom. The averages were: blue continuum 1.55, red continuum 1.52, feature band 1.37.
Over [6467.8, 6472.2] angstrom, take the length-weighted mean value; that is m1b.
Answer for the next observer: 1.45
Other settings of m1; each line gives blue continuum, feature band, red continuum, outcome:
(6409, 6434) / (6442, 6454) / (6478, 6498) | 0.056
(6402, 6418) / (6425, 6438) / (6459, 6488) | 0.051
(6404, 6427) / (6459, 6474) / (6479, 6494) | -0.017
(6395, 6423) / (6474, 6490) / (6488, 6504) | 0.067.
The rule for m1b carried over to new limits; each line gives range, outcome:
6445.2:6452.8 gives 1.42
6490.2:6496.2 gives 1.58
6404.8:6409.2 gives 1.63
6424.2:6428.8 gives 1.58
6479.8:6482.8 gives 0.988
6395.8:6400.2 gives 1.41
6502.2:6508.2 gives 1.57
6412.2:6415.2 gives 1.41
